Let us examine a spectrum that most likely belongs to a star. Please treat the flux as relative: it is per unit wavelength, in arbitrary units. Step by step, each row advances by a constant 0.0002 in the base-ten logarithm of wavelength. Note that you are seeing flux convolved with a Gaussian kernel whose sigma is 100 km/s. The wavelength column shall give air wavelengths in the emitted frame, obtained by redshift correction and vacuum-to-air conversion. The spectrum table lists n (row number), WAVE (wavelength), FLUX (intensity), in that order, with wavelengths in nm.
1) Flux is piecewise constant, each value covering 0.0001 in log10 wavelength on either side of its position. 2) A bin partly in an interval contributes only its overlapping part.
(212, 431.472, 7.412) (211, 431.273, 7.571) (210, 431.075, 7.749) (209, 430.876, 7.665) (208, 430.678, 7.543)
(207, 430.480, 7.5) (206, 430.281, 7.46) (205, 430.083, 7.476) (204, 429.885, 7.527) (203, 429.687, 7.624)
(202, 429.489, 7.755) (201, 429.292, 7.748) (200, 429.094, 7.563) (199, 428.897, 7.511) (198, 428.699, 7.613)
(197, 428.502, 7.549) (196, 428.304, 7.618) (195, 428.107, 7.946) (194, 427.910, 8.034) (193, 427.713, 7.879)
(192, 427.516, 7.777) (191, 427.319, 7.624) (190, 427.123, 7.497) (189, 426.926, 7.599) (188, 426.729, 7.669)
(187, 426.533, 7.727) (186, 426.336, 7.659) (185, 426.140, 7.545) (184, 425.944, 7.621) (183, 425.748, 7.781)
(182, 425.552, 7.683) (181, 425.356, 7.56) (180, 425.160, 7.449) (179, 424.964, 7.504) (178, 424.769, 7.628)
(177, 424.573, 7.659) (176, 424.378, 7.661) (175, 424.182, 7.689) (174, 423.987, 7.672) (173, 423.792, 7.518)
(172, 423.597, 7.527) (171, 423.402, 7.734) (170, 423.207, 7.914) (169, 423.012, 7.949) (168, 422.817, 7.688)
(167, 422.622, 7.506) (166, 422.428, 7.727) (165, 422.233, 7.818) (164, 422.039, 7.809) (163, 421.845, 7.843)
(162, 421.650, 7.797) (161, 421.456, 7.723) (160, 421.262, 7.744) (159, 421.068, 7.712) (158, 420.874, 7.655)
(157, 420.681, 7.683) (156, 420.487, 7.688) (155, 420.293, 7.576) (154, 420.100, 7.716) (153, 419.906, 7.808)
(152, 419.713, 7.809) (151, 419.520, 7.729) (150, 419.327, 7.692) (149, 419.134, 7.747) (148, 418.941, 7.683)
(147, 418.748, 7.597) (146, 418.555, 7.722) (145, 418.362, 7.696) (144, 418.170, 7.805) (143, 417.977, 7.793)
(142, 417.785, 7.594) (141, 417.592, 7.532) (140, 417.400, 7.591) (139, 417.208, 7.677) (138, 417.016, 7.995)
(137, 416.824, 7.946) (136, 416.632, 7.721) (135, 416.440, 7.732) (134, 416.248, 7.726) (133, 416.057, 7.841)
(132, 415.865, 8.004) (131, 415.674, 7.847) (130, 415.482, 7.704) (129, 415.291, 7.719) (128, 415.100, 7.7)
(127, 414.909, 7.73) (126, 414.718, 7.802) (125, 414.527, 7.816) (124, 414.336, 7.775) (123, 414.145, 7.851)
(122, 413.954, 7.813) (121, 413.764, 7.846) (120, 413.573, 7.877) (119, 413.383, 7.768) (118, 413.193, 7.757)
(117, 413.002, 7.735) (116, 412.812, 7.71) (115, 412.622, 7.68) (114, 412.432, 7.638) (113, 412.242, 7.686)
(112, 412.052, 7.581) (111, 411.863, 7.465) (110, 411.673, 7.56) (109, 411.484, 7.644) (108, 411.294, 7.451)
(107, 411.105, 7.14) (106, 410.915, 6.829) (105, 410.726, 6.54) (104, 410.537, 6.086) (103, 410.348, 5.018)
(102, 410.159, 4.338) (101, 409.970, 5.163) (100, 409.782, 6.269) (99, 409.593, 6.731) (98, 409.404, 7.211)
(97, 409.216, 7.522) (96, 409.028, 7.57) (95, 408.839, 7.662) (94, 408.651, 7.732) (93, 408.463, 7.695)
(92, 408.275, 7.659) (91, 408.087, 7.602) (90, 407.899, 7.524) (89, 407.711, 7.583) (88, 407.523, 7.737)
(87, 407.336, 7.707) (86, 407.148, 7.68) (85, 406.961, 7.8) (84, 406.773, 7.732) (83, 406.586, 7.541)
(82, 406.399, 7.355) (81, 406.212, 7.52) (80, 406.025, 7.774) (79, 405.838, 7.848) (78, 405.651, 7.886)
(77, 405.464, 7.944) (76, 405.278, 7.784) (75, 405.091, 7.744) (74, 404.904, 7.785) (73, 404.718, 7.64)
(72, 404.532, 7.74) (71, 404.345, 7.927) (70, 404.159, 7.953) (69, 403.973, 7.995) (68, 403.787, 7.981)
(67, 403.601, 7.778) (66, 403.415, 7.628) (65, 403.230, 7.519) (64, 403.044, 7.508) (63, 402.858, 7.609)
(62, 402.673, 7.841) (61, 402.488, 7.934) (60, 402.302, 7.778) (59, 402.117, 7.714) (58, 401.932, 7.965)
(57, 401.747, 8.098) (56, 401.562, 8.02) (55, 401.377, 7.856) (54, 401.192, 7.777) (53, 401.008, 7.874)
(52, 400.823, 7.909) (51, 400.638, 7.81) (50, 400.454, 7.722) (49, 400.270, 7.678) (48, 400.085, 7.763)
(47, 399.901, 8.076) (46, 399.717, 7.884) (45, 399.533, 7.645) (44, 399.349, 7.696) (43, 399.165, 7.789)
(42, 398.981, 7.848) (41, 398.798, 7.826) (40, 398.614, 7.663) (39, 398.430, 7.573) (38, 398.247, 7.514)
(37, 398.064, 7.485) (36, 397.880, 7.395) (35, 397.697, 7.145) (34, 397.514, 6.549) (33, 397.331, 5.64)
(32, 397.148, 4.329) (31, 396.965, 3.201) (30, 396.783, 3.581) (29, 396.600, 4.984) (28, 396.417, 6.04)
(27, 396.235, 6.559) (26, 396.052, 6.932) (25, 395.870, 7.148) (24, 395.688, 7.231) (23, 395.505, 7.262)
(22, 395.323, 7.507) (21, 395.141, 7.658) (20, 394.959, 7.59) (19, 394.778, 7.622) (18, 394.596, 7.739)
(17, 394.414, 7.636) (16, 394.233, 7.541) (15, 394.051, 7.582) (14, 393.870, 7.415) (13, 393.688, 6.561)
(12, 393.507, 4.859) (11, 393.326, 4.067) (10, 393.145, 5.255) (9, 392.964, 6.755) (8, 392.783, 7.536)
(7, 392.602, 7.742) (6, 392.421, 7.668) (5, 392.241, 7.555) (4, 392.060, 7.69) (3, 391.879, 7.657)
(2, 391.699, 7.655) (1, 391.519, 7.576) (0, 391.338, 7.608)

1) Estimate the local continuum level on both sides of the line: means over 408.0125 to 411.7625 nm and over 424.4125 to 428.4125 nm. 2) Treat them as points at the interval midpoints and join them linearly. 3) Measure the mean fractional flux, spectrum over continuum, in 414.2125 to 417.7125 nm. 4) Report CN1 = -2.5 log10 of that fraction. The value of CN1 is -0.09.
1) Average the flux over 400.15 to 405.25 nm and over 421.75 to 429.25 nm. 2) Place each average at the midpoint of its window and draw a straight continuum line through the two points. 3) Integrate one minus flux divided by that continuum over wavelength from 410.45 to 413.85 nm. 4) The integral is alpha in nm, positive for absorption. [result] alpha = 0.13 nm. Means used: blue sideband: 7.81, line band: 7.45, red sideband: 7.68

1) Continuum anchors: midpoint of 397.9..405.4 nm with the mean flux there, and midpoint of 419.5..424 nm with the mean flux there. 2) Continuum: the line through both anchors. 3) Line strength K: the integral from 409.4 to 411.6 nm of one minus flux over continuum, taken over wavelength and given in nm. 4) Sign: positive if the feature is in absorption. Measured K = 0.40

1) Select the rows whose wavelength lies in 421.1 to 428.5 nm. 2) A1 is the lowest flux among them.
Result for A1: 7.449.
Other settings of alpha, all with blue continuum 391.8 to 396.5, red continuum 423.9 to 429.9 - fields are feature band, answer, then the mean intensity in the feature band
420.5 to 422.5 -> -0.051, 7.75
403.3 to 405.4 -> -0.170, 7.81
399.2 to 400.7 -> -0.135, 7.79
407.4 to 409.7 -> -0.065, 7.51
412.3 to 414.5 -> -0.109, 7.77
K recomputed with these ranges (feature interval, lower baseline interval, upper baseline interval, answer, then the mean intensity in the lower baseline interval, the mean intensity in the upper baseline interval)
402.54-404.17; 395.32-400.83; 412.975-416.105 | -0.12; 6.93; 7.8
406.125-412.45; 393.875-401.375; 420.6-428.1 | 0.17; 7.12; 7.69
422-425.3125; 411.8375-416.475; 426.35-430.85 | 0.01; 7.76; 7.65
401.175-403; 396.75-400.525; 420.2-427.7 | -0.19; 7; 7.68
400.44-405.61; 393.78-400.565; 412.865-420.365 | -0.40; 7.04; 7.76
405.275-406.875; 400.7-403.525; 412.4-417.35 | 0.02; 7.8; 7.79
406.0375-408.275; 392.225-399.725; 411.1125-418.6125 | -0.08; 6.82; 7.73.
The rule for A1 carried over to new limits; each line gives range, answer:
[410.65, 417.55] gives 6.54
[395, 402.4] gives 3.201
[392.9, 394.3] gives 4.067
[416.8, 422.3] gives 7.532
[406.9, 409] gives 7.524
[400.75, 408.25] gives 7.355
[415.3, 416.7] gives 7.704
